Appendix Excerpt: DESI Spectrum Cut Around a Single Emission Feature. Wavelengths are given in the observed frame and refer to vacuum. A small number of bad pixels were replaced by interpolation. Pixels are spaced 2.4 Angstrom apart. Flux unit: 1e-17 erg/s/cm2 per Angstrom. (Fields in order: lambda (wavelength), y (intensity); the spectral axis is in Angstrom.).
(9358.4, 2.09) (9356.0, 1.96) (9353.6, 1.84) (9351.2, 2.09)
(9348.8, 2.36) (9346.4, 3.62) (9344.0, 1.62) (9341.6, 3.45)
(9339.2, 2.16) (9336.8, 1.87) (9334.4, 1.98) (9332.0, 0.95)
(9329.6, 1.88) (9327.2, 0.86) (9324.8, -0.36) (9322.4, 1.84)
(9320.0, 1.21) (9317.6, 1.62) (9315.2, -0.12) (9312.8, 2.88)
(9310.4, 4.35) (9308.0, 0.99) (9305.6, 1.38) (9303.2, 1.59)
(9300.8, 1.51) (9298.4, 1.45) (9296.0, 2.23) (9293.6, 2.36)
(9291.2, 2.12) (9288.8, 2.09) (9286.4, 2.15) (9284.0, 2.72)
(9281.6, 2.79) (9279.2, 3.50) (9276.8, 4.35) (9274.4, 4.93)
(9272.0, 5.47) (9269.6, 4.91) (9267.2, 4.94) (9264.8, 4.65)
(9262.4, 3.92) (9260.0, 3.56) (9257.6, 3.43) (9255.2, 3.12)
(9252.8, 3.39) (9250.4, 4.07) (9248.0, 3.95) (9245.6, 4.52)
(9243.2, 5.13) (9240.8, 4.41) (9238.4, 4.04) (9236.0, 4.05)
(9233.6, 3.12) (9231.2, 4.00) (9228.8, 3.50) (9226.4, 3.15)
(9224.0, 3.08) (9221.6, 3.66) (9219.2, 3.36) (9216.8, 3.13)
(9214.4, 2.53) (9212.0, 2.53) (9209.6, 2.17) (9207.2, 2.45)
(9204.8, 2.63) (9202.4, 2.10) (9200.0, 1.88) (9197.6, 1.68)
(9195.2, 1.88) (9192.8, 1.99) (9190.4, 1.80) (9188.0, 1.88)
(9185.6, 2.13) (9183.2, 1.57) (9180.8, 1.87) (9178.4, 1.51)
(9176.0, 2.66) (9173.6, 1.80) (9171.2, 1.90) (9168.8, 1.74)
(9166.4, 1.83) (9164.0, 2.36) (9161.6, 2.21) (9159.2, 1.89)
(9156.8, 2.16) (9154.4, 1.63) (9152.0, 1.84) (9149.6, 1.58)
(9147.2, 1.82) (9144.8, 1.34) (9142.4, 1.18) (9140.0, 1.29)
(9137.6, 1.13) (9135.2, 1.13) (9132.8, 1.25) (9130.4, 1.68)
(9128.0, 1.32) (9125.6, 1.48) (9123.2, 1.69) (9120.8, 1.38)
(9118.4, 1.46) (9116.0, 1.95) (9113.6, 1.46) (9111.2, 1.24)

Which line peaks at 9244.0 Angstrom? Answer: Halpha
